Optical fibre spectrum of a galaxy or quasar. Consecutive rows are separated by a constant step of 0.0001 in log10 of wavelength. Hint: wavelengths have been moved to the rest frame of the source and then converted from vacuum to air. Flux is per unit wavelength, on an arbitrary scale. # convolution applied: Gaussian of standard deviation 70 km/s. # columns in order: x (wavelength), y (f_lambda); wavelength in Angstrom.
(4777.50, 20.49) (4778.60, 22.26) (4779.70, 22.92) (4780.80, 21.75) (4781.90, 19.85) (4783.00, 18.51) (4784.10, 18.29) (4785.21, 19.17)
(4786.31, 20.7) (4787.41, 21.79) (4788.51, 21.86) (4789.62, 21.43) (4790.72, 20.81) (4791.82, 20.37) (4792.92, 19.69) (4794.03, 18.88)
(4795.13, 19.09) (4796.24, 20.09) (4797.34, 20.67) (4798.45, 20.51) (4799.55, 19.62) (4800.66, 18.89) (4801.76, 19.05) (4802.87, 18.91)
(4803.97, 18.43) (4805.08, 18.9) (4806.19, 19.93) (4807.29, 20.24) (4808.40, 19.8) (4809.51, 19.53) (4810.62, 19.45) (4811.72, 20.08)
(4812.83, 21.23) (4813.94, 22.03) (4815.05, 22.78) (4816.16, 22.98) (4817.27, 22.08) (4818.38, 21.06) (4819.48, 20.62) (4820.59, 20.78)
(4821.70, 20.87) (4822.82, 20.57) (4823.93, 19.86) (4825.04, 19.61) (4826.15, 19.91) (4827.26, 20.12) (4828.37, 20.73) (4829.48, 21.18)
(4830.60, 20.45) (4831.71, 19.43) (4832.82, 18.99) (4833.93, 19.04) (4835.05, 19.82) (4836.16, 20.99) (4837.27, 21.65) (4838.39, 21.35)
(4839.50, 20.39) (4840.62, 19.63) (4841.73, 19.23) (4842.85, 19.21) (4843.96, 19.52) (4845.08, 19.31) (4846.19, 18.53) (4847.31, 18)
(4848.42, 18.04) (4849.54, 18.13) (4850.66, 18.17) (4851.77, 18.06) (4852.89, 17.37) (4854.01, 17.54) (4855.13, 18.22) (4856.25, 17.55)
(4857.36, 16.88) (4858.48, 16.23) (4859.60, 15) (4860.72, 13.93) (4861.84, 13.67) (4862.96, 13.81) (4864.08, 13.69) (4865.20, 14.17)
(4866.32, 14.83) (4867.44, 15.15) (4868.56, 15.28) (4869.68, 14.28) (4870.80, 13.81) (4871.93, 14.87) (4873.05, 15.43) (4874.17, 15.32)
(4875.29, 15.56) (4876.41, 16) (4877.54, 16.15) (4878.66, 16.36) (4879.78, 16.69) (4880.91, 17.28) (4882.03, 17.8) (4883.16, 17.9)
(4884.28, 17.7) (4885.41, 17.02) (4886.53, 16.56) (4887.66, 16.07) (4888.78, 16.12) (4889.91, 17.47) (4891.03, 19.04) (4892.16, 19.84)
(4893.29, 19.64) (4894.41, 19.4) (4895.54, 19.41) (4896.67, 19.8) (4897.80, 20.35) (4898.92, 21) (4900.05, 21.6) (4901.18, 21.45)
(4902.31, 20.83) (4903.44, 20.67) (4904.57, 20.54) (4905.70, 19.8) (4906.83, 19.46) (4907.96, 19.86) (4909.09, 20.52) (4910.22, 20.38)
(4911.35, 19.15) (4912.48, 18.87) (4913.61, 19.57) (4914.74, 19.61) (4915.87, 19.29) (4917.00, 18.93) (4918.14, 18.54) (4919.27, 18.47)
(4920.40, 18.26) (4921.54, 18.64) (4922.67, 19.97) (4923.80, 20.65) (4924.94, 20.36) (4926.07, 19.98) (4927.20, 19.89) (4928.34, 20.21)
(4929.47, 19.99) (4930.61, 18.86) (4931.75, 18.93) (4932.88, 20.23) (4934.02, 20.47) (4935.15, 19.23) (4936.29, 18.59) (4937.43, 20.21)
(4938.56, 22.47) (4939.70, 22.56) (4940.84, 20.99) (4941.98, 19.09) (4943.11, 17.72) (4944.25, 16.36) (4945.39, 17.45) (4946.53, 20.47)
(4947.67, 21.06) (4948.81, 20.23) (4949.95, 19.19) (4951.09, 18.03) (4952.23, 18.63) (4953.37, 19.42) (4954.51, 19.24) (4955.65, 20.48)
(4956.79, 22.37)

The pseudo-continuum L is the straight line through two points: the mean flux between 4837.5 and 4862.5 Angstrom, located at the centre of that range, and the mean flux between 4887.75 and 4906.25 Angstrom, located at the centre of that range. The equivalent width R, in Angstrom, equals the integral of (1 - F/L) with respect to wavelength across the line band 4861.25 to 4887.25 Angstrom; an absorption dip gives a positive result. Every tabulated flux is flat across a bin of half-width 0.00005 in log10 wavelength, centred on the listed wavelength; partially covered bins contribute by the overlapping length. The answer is 4.5 Angstrom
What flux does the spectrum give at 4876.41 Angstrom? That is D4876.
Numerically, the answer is 16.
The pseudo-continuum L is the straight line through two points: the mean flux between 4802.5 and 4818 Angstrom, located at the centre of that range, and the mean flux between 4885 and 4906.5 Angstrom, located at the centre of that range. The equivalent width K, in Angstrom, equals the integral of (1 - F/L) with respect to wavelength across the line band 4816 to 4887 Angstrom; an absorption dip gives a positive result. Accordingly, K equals 7.13 Angstrom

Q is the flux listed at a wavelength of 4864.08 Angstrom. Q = 13.69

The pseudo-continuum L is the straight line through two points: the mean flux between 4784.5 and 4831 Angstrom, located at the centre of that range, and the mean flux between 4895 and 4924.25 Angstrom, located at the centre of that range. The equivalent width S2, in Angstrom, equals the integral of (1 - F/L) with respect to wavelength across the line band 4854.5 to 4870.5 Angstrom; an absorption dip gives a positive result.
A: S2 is 3.90 Angstrom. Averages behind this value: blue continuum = 20.3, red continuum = 19.8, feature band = 15.2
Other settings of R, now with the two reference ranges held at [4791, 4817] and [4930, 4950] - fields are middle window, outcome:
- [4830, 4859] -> 1.5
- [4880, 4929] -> 1.3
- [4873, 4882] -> 1.6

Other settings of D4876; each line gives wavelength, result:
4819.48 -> 20.62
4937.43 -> 20.21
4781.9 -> 19.85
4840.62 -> 19.63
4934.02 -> 20.47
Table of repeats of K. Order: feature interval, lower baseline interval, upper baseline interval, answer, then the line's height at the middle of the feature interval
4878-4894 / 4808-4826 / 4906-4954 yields 1.99 Angstrom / 20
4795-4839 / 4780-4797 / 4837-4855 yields -1.64 Angstrom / 19.6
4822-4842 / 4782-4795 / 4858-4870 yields -3.91 Angstrom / 16.9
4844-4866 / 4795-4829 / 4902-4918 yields 3.70 Angstrom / 20.1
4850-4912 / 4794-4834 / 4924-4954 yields 7.55 Angstrom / 19.9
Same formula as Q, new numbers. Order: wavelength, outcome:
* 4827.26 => 20.12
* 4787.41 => 21.79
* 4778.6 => 22.26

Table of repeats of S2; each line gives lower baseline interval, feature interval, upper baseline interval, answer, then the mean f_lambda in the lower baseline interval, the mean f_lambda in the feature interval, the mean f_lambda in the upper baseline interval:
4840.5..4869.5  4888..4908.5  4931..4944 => -1.4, 16.8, 19.8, 19.9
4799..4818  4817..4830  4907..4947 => -0.3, 20.2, 20.6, 19.6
